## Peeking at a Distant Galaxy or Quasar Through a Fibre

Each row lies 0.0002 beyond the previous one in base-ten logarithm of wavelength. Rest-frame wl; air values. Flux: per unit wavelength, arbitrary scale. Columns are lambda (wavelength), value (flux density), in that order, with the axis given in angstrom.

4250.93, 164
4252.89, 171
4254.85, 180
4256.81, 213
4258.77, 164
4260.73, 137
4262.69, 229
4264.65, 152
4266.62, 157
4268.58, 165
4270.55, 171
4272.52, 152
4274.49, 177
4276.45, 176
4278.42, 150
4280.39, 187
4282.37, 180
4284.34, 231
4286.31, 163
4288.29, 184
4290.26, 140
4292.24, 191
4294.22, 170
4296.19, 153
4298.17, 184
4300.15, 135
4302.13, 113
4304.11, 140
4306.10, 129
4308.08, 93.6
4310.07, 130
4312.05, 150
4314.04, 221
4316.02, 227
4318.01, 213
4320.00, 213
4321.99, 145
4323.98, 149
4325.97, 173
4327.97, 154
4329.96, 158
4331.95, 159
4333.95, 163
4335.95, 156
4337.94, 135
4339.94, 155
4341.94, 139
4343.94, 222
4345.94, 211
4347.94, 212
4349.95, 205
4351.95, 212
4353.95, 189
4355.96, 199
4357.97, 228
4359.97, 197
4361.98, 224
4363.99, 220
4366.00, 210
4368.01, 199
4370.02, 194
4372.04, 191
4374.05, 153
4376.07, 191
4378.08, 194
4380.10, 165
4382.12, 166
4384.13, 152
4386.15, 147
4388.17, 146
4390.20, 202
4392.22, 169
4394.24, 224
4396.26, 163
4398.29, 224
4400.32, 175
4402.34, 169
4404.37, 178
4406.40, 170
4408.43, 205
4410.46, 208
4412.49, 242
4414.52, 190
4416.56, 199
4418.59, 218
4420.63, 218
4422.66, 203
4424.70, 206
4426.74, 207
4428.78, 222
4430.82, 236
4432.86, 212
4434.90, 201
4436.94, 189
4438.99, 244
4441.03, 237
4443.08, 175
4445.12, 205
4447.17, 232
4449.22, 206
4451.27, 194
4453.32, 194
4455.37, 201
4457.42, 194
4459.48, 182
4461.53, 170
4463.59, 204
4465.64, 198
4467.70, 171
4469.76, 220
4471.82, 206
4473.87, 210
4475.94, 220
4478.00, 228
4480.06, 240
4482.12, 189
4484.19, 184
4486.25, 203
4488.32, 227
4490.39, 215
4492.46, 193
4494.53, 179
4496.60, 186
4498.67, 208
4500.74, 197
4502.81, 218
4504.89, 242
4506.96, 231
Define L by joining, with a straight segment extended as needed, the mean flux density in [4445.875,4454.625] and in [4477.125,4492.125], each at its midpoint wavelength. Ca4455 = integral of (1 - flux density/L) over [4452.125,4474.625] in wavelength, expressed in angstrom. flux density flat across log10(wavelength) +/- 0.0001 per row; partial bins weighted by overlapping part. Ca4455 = 1.4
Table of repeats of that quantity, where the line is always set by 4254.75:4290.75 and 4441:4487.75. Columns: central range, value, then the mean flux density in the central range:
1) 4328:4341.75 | 2.25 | 153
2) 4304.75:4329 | 1.99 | 166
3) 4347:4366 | -2.34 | 210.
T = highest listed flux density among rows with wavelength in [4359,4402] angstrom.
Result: 224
